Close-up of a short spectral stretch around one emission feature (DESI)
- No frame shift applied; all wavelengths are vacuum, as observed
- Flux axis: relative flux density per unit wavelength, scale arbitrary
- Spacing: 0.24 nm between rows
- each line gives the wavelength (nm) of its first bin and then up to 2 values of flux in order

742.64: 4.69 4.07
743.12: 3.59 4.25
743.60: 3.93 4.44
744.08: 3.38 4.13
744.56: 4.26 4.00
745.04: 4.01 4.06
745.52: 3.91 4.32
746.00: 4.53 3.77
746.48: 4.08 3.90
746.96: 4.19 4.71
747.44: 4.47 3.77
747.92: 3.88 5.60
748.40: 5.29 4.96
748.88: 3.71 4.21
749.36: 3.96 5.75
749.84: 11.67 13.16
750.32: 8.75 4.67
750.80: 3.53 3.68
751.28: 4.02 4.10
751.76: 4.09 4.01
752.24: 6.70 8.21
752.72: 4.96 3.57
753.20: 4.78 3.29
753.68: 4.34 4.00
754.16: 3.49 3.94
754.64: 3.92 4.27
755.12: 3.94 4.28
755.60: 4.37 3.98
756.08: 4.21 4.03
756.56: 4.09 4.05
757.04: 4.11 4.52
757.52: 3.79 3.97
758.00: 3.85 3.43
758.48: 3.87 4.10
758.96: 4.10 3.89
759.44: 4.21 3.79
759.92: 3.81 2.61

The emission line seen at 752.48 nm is [N II]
